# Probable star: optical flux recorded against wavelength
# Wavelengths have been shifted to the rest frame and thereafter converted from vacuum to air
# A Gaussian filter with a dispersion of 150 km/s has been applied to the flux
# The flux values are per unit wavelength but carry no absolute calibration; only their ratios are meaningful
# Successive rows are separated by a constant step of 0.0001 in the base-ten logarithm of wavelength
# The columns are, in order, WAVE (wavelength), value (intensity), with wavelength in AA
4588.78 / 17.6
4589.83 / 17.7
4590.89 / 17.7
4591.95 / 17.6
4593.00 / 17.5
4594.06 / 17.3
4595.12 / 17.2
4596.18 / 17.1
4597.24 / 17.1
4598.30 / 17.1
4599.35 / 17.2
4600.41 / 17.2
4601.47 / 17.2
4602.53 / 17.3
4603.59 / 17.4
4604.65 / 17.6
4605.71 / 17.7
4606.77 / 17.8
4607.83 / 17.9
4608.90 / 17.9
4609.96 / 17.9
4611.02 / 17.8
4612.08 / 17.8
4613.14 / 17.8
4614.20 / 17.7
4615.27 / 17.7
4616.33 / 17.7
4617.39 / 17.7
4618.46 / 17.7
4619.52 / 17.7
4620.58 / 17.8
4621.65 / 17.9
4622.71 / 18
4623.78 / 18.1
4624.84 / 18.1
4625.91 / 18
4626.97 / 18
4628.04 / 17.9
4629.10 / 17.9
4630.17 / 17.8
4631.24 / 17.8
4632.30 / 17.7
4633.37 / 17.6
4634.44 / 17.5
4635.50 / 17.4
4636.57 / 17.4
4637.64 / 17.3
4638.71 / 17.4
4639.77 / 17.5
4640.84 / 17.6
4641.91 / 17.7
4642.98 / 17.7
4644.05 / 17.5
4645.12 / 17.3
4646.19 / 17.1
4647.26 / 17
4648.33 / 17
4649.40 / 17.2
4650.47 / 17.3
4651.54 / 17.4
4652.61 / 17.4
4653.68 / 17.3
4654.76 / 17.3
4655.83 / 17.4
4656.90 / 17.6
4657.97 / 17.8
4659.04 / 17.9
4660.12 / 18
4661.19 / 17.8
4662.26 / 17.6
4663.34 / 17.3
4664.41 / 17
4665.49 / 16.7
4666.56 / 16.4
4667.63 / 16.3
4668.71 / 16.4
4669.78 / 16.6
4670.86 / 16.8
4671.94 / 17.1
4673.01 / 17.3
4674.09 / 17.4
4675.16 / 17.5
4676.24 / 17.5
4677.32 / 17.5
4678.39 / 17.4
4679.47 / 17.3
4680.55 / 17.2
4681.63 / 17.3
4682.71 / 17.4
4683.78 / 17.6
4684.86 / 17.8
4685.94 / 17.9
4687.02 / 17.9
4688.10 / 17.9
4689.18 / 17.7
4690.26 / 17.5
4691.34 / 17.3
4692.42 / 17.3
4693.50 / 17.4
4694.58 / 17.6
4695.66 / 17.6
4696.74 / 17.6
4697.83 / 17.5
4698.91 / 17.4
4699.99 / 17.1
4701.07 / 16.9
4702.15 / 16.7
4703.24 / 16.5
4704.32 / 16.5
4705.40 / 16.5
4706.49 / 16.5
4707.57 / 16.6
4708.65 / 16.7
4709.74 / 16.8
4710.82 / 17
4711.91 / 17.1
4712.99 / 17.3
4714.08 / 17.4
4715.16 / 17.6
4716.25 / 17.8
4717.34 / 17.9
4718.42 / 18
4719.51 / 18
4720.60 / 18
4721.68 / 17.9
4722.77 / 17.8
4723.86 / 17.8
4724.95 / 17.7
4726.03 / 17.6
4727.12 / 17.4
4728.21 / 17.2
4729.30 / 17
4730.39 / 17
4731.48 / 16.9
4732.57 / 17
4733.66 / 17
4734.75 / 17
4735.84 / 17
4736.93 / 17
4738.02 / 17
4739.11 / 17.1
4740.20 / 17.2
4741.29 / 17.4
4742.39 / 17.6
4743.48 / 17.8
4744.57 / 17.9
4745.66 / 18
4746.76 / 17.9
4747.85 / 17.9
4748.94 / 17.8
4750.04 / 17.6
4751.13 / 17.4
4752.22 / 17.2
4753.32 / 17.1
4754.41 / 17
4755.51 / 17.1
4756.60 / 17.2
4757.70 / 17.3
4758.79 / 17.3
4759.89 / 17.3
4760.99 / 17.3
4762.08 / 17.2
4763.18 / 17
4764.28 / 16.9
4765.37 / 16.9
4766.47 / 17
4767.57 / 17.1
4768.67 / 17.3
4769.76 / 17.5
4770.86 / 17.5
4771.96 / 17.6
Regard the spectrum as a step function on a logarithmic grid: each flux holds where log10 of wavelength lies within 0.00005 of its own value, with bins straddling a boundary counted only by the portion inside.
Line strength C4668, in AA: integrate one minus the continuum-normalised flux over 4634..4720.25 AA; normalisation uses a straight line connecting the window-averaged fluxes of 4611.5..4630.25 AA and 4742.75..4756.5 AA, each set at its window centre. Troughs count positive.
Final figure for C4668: 2.0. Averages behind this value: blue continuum 17.9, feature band 17.3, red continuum 17.6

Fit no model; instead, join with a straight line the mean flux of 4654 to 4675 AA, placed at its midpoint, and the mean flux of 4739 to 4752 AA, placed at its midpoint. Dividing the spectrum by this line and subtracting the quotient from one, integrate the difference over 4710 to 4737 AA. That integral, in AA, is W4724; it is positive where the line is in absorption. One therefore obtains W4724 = 0.2 AA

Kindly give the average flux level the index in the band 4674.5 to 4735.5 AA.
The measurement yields 17.3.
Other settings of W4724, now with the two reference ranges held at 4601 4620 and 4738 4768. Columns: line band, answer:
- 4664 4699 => 0.4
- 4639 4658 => 0.2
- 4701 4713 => 0.5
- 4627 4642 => 0.0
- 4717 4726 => -0.2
